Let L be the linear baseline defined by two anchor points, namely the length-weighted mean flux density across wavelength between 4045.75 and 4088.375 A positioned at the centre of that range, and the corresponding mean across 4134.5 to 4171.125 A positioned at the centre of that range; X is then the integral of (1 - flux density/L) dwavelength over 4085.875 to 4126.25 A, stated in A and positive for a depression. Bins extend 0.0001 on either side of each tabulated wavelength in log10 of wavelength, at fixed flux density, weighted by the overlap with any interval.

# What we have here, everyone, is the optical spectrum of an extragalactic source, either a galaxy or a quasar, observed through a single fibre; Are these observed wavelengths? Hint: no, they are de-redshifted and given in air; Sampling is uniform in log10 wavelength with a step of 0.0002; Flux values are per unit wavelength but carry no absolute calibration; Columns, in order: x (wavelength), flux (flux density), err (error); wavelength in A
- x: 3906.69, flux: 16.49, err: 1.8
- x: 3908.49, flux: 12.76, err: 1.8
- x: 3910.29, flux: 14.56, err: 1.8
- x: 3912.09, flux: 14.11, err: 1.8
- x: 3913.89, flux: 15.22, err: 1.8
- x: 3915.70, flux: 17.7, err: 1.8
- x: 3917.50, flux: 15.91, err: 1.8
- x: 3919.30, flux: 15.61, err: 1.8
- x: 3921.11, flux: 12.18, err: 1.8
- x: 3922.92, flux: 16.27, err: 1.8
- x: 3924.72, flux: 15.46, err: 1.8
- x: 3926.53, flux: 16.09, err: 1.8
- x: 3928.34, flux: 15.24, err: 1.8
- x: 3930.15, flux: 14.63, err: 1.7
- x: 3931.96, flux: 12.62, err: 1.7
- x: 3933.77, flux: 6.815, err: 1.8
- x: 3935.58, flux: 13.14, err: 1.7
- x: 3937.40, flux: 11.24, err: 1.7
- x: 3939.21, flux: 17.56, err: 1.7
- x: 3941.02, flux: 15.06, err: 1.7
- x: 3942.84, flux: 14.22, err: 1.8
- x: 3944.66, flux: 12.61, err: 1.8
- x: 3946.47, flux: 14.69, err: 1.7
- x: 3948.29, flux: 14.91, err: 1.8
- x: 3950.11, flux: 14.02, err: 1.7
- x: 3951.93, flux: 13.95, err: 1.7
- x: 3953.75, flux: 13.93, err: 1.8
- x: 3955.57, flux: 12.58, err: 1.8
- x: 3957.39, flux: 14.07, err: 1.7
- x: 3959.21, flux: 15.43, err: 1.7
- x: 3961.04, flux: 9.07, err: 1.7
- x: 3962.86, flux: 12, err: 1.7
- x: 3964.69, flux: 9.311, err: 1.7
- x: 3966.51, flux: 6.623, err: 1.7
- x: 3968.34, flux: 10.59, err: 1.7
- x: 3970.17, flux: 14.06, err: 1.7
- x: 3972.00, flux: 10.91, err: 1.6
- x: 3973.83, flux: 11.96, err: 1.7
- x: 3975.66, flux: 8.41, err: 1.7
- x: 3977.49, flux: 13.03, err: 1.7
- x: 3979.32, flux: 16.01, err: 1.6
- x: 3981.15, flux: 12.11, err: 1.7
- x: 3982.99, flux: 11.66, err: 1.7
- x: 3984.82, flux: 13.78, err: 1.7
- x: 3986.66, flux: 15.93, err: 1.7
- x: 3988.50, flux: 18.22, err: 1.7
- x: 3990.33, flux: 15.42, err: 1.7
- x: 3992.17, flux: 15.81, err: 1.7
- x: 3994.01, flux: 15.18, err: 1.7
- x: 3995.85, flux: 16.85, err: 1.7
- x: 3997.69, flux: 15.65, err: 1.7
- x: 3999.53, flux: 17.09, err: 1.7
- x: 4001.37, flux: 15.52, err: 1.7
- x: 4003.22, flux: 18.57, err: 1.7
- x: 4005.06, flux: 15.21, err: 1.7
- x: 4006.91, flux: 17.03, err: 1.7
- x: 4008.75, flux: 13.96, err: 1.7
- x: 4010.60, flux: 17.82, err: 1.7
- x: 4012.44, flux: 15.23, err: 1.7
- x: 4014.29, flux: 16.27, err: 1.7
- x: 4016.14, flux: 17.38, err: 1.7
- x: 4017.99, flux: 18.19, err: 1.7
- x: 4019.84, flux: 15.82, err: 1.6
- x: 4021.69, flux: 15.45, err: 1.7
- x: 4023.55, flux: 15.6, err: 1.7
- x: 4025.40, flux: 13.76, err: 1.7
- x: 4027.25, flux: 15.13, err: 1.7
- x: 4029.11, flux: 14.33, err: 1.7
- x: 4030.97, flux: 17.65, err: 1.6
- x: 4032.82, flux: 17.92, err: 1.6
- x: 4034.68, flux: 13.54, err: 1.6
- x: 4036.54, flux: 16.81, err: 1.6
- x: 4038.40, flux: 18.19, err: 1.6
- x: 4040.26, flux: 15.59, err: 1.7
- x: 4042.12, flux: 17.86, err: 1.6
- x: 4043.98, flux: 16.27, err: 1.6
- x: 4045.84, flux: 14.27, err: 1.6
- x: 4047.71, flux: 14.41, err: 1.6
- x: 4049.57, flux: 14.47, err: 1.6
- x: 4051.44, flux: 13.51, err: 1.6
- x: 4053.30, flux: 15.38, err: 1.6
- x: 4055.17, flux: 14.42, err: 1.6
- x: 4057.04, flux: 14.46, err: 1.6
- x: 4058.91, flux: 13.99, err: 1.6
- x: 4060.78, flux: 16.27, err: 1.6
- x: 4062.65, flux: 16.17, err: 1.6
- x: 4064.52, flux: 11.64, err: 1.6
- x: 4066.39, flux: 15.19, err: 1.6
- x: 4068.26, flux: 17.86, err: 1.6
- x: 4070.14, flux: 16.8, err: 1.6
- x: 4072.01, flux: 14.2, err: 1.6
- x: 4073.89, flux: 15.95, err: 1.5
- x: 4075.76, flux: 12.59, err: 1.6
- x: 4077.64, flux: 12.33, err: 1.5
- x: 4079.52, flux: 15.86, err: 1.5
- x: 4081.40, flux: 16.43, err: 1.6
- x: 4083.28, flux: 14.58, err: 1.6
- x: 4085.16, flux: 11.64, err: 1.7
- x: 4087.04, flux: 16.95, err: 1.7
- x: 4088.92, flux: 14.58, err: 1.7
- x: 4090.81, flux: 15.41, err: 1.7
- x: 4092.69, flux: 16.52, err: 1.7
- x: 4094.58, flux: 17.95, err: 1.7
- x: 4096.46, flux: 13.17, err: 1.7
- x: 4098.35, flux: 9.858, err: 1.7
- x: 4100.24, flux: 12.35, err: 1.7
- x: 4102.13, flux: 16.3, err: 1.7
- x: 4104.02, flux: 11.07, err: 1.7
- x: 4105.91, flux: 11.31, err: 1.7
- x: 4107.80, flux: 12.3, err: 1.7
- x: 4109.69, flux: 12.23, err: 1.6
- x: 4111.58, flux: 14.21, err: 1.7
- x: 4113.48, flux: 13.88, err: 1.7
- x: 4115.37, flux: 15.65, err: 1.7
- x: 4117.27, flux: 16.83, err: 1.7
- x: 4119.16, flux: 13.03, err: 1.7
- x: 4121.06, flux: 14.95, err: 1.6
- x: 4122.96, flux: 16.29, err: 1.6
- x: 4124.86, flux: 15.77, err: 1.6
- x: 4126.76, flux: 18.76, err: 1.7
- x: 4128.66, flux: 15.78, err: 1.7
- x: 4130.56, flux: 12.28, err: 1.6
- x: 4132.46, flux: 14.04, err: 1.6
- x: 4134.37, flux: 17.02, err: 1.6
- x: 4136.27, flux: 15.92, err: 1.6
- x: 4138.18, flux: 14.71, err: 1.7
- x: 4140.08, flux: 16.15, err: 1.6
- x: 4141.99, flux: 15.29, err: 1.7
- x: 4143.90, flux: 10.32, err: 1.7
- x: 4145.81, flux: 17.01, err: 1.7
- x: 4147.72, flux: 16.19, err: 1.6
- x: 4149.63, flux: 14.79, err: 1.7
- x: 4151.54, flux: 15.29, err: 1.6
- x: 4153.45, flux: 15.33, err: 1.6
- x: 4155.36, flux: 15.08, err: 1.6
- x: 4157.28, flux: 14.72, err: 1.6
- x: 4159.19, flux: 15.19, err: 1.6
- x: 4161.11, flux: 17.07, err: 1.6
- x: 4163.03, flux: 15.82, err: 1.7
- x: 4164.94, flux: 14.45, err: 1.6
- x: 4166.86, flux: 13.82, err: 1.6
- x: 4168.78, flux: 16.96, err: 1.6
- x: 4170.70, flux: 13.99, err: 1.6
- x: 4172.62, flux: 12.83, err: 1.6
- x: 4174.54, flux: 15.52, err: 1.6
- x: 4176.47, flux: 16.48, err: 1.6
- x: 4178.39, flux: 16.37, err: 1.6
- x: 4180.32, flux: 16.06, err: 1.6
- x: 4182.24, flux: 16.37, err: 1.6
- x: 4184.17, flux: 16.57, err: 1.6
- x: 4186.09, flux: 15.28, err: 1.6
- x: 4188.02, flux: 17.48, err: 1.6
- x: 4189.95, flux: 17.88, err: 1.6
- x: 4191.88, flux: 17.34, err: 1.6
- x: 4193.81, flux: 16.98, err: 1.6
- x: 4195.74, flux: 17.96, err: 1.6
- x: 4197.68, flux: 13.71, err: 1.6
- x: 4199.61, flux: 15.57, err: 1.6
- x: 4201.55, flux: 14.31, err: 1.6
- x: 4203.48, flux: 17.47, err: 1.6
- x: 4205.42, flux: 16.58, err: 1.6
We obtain 1.7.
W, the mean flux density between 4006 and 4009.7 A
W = 15.5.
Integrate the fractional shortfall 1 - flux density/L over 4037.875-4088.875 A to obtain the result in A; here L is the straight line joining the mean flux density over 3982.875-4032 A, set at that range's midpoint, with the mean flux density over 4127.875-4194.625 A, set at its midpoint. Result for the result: 2.4 A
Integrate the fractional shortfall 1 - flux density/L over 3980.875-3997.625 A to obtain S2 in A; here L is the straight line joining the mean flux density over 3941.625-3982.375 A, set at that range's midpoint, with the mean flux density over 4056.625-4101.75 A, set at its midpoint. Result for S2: -2.7 A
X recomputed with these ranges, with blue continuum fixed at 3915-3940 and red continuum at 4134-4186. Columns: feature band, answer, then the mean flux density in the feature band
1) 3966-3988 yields 3.34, 12.3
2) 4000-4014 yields -1.51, 16.2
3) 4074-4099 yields 0.77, 14.6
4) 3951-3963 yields 1.12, 13.1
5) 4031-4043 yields -1.57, 16.7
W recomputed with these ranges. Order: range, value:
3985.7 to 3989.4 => 17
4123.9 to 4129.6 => 16.8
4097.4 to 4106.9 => 12.2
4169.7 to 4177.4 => 14.7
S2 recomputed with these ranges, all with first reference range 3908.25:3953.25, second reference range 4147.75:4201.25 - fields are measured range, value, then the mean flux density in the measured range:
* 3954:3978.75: 5.07 A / 11.5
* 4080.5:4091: 0.21 A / 14.9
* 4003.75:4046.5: -3.60 A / 16.1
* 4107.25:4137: 0.88 A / 15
